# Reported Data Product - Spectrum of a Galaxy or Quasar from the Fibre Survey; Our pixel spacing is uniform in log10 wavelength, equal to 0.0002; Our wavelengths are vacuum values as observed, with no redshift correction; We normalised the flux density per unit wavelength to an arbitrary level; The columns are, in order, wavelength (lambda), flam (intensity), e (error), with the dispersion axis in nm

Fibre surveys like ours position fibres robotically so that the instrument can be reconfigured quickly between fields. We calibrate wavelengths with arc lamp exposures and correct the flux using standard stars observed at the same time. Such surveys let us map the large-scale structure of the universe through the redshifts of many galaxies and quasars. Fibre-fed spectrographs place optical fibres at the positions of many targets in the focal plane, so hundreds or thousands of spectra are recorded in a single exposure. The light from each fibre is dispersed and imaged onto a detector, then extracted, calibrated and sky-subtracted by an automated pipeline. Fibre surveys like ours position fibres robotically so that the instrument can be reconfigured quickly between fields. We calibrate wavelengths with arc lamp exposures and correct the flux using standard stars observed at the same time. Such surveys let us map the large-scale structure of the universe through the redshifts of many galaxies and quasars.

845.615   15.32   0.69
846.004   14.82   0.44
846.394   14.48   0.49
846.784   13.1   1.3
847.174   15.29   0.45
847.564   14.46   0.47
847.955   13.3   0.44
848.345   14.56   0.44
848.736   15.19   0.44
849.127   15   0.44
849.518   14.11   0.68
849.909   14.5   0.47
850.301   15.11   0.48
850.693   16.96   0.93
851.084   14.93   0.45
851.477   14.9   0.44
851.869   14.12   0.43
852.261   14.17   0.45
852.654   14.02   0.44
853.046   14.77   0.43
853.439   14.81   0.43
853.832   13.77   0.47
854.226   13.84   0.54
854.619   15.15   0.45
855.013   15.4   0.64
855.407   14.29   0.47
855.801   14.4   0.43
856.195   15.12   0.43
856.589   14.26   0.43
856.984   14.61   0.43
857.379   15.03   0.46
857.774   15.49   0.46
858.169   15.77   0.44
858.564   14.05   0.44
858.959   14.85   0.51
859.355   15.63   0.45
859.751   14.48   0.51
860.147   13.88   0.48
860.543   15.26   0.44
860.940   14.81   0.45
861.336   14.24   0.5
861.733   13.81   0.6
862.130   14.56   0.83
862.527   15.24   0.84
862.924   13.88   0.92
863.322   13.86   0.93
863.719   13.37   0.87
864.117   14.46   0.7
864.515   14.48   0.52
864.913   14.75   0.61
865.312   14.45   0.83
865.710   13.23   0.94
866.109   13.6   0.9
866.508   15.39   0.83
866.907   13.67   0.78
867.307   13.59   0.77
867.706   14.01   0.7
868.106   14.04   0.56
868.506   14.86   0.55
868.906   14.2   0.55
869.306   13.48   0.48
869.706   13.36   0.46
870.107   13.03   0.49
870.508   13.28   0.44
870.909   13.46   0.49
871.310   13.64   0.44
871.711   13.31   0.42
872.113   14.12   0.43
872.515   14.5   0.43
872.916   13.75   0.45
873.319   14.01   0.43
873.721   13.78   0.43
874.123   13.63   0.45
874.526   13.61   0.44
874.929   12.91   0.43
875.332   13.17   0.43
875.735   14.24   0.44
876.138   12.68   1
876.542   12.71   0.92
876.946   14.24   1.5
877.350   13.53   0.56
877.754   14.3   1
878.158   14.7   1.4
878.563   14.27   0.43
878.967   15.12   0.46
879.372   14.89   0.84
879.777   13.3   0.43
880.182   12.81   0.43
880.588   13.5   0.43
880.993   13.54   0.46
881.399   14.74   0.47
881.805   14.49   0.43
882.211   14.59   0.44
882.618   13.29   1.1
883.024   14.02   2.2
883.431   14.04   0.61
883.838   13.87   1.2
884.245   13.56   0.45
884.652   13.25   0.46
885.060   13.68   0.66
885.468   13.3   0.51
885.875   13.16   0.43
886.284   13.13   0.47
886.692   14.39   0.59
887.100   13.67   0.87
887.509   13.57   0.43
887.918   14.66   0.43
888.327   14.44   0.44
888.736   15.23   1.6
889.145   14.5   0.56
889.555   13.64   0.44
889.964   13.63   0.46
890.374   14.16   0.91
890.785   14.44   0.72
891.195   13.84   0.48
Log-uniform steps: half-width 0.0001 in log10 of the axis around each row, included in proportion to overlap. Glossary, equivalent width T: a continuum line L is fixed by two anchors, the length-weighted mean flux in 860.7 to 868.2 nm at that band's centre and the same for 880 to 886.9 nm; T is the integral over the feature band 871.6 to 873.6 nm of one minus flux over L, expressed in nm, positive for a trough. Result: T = 0.00 nm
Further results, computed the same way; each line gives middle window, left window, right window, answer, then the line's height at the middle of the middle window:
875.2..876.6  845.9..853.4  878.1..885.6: 0.081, 14.1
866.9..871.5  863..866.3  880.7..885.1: 0.090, 14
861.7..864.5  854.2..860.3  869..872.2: 0.001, 14.2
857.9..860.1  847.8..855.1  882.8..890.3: -0.062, 14.5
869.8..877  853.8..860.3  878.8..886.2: 0.308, 14.1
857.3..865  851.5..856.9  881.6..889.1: -0.119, 14.4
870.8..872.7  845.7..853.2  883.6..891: 0.052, 14.2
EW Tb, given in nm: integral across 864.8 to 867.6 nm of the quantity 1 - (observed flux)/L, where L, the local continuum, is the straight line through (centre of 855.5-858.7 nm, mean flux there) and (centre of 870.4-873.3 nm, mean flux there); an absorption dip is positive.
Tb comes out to 0.02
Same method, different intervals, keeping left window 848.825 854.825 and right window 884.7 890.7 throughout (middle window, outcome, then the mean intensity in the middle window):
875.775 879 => 0.06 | 13.9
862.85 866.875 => 0.08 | 14.1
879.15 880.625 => 0.05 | 13.7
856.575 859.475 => -0.09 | 15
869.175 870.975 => 0.13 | 13.3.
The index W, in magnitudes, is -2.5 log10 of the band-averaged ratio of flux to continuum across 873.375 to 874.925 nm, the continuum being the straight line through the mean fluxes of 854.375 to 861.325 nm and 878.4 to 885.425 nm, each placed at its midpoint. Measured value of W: 0.05 mag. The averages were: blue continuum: 14.8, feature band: 13.6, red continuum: 13.9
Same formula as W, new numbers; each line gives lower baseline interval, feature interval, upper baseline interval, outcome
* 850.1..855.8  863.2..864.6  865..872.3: 0.01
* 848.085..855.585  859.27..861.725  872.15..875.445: -0.02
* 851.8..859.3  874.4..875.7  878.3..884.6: 0.06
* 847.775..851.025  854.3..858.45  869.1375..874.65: -0.03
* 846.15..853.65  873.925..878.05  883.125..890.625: 0.05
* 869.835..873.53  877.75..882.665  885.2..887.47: -0.04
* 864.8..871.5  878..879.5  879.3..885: -0.07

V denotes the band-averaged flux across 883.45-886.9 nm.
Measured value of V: 13.6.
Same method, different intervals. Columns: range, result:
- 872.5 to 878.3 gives 13.7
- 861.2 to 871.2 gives 14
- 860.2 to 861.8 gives 14.5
